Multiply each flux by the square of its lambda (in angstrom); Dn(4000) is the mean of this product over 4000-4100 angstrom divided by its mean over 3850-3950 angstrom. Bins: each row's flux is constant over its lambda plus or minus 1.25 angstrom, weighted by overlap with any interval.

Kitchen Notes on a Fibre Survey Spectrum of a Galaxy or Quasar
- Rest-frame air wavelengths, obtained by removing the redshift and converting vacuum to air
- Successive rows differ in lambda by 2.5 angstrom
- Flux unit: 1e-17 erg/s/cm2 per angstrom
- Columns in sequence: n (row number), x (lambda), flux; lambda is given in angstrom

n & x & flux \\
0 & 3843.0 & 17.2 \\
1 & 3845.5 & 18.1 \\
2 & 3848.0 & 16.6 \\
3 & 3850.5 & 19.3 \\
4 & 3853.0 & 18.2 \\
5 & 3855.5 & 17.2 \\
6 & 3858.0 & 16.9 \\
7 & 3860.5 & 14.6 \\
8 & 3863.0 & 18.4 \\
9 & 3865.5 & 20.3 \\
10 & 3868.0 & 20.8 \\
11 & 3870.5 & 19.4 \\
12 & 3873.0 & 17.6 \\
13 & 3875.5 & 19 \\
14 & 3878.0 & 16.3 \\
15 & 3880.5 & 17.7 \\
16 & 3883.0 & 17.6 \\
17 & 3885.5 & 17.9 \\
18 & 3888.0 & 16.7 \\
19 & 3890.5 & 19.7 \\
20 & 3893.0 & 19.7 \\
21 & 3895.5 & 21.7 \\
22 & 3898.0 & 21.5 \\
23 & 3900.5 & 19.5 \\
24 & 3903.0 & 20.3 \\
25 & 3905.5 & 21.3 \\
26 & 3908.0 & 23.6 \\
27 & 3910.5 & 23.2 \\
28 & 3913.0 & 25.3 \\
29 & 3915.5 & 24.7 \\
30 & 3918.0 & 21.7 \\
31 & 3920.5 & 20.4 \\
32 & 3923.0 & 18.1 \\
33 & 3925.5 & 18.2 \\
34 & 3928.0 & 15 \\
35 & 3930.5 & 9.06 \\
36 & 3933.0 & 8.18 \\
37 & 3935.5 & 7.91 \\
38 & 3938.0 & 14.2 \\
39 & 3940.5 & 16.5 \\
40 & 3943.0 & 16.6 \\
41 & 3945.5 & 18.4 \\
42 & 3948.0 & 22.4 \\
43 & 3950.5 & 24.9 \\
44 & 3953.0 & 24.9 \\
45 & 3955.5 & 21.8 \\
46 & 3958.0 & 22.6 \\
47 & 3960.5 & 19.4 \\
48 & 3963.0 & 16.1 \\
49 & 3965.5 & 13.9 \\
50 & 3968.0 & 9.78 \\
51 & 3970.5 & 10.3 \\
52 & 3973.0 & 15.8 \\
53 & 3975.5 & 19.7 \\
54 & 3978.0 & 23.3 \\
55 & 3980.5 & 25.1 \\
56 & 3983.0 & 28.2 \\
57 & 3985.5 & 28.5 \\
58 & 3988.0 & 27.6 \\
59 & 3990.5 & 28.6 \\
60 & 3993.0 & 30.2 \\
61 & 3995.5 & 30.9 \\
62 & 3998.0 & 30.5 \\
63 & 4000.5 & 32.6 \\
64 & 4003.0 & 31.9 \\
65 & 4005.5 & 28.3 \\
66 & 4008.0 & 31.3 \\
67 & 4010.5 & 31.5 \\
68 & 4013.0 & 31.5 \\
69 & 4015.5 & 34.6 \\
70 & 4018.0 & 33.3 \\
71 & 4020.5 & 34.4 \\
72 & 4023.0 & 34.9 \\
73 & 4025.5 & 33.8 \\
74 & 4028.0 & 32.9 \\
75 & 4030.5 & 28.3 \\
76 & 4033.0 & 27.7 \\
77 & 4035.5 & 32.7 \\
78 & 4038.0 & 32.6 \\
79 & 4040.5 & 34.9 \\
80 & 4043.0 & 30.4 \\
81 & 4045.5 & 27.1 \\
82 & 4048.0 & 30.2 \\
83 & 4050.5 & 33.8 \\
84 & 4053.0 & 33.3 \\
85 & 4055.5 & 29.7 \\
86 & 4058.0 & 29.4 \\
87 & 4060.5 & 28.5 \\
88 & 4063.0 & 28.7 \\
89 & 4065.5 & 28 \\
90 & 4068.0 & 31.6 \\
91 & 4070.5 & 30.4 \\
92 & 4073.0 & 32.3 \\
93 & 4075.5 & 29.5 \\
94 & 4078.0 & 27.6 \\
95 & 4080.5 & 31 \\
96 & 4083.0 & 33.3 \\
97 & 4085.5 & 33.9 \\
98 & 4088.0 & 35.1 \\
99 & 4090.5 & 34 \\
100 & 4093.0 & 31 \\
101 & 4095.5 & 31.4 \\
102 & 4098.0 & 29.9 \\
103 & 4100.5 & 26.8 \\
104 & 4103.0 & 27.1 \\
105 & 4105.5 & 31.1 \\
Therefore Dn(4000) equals 1.84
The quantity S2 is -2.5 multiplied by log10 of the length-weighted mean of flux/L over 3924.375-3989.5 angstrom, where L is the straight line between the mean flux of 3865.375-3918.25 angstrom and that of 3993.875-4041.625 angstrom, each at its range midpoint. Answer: 0.40 mag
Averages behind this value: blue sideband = 20.2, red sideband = 32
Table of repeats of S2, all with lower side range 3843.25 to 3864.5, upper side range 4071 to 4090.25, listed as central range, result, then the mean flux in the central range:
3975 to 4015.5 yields -0.10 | 29.1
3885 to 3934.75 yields 0.09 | 19.2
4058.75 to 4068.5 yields 0.06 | 29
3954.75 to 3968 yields 0.33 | 17.8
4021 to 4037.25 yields -0.12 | 31.9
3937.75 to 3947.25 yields 0.33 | 17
